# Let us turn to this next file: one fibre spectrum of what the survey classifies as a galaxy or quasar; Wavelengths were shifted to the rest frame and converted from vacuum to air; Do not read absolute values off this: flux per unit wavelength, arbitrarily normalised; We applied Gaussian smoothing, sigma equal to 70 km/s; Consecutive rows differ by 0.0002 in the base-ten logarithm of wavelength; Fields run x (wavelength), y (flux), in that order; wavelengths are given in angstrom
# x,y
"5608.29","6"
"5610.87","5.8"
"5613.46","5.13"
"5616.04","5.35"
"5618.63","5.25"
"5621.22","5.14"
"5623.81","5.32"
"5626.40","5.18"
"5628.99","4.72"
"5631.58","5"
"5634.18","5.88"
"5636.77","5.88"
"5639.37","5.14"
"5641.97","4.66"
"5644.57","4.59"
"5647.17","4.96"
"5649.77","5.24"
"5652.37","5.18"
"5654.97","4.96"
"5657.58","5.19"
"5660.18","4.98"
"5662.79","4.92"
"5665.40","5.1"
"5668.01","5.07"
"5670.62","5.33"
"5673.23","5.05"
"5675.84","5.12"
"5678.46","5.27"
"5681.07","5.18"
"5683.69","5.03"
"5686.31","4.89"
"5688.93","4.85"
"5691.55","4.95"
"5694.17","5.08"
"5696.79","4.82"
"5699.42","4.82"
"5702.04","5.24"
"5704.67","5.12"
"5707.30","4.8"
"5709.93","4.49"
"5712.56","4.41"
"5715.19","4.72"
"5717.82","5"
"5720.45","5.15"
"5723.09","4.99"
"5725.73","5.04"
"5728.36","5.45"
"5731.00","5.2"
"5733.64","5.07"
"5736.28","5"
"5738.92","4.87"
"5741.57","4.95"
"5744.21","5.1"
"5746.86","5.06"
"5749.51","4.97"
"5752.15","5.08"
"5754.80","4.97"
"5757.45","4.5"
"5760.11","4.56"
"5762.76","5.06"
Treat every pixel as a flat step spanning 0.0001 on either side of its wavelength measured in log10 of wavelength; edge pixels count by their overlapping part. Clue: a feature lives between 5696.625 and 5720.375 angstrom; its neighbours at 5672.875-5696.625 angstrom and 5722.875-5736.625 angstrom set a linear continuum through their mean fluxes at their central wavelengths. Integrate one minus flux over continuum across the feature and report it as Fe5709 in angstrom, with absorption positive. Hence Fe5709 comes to 1.18 angstrom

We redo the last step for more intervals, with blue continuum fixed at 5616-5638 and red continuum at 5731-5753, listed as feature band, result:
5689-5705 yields 0.45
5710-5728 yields 0.67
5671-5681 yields 0.02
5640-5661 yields 1.06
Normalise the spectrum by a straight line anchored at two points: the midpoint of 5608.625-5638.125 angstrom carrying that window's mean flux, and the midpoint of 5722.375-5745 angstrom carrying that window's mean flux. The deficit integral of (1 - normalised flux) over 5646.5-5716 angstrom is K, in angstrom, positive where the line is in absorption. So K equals 2.88 angstrom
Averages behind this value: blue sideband 5.35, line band 4.99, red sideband 5.08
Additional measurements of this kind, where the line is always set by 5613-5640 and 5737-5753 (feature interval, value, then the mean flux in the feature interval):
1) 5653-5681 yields 0.4 angstrom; 5.11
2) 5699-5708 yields 0.1 angstrom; 5.03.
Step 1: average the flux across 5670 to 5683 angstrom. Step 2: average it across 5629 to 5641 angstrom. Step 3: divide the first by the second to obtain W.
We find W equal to 1.0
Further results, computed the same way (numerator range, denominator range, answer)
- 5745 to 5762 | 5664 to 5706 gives 0.96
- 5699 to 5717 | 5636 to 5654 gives 0.95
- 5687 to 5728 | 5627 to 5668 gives 0.96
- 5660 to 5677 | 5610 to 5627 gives 0.96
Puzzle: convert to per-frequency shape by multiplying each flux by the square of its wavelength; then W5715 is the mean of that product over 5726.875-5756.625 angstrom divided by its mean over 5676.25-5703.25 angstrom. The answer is 1.0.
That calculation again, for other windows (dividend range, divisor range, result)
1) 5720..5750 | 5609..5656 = 1.01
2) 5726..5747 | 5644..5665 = 1.04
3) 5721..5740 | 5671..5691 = 1.02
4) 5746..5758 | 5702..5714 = 1.05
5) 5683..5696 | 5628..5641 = 0.95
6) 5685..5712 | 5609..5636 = 0.95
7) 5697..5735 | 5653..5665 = 1.01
